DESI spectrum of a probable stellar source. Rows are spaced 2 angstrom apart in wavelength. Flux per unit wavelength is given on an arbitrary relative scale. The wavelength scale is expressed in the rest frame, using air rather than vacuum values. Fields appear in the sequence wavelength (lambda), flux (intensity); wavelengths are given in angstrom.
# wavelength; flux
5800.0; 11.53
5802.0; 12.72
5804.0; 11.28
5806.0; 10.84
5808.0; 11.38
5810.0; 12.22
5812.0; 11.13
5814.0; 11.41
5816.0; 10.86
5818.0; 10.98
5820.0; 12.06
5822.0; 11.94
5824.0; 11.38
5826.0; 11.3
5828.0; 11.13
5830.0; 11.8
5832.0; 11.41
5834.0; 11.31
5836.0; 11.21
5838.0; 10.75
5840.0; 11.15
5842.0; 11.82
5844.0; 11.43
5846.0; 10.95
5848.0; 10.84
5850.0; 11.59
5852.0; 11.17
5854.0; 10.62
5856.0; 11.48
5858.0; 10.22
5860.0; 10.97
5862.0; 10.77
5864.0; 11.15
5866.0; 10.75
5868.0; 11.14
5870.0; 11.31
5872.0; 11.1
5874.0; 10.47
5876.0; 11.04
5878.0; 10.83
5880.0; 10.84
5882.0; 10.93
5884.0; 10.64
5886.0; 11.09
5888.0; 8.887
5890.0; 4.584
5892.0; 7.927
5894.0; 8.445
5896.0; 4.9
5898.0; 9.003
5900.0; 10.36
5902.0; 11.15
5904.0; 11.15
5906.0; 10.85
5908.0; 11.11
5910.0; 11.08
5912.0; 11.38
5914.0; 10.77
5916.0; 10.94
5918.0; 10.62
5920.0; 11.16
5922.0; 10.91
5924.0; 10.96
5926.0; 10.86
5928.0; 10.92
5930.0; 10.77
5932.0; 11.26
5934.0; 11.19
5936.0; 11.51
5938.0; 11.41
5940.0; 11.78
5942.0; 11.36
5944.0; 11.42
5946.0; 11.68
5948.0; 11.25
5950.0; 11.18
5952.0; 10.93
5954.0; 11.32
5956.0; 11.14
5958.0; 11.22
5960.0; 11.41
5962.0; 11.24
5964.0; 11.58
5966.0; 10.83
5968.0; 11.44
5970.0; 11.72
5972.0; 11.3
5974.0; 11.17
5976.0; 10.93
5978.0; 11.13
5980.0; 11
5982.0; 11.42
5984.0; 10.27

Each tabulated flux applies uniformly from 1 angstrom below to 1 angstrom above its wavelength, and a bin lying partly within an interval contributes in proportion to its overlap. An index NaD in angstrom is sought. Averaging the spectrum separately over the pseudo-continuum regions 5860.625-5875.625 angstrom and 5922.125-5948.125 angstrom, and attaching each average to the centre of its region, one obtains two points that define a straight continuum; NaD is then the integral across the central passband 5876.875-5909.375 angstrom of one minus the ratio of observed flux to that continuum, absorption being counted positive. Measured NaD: 4.4 angstrom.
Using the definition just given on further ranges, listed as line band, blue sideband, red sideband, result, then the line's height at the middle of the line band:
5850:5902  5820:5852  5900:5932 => 5.07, 11.2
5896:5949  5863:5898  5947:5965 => -1.64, 10.6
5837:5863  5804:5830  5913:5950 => 0.62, 11.3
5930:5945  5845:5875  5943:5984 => -0.27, 11.2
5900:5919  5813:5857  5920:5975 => 0.50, 11.3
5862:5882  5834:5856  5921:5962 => 0.43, 11.2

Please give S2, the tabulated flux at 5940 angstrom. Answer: 11.78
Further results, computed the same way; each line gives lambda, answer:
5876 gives 11.04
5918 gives 10.62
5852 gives 11.17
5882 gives 10.93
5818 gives 10.98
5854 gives 10.62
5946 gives 11.68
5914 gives 10.77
